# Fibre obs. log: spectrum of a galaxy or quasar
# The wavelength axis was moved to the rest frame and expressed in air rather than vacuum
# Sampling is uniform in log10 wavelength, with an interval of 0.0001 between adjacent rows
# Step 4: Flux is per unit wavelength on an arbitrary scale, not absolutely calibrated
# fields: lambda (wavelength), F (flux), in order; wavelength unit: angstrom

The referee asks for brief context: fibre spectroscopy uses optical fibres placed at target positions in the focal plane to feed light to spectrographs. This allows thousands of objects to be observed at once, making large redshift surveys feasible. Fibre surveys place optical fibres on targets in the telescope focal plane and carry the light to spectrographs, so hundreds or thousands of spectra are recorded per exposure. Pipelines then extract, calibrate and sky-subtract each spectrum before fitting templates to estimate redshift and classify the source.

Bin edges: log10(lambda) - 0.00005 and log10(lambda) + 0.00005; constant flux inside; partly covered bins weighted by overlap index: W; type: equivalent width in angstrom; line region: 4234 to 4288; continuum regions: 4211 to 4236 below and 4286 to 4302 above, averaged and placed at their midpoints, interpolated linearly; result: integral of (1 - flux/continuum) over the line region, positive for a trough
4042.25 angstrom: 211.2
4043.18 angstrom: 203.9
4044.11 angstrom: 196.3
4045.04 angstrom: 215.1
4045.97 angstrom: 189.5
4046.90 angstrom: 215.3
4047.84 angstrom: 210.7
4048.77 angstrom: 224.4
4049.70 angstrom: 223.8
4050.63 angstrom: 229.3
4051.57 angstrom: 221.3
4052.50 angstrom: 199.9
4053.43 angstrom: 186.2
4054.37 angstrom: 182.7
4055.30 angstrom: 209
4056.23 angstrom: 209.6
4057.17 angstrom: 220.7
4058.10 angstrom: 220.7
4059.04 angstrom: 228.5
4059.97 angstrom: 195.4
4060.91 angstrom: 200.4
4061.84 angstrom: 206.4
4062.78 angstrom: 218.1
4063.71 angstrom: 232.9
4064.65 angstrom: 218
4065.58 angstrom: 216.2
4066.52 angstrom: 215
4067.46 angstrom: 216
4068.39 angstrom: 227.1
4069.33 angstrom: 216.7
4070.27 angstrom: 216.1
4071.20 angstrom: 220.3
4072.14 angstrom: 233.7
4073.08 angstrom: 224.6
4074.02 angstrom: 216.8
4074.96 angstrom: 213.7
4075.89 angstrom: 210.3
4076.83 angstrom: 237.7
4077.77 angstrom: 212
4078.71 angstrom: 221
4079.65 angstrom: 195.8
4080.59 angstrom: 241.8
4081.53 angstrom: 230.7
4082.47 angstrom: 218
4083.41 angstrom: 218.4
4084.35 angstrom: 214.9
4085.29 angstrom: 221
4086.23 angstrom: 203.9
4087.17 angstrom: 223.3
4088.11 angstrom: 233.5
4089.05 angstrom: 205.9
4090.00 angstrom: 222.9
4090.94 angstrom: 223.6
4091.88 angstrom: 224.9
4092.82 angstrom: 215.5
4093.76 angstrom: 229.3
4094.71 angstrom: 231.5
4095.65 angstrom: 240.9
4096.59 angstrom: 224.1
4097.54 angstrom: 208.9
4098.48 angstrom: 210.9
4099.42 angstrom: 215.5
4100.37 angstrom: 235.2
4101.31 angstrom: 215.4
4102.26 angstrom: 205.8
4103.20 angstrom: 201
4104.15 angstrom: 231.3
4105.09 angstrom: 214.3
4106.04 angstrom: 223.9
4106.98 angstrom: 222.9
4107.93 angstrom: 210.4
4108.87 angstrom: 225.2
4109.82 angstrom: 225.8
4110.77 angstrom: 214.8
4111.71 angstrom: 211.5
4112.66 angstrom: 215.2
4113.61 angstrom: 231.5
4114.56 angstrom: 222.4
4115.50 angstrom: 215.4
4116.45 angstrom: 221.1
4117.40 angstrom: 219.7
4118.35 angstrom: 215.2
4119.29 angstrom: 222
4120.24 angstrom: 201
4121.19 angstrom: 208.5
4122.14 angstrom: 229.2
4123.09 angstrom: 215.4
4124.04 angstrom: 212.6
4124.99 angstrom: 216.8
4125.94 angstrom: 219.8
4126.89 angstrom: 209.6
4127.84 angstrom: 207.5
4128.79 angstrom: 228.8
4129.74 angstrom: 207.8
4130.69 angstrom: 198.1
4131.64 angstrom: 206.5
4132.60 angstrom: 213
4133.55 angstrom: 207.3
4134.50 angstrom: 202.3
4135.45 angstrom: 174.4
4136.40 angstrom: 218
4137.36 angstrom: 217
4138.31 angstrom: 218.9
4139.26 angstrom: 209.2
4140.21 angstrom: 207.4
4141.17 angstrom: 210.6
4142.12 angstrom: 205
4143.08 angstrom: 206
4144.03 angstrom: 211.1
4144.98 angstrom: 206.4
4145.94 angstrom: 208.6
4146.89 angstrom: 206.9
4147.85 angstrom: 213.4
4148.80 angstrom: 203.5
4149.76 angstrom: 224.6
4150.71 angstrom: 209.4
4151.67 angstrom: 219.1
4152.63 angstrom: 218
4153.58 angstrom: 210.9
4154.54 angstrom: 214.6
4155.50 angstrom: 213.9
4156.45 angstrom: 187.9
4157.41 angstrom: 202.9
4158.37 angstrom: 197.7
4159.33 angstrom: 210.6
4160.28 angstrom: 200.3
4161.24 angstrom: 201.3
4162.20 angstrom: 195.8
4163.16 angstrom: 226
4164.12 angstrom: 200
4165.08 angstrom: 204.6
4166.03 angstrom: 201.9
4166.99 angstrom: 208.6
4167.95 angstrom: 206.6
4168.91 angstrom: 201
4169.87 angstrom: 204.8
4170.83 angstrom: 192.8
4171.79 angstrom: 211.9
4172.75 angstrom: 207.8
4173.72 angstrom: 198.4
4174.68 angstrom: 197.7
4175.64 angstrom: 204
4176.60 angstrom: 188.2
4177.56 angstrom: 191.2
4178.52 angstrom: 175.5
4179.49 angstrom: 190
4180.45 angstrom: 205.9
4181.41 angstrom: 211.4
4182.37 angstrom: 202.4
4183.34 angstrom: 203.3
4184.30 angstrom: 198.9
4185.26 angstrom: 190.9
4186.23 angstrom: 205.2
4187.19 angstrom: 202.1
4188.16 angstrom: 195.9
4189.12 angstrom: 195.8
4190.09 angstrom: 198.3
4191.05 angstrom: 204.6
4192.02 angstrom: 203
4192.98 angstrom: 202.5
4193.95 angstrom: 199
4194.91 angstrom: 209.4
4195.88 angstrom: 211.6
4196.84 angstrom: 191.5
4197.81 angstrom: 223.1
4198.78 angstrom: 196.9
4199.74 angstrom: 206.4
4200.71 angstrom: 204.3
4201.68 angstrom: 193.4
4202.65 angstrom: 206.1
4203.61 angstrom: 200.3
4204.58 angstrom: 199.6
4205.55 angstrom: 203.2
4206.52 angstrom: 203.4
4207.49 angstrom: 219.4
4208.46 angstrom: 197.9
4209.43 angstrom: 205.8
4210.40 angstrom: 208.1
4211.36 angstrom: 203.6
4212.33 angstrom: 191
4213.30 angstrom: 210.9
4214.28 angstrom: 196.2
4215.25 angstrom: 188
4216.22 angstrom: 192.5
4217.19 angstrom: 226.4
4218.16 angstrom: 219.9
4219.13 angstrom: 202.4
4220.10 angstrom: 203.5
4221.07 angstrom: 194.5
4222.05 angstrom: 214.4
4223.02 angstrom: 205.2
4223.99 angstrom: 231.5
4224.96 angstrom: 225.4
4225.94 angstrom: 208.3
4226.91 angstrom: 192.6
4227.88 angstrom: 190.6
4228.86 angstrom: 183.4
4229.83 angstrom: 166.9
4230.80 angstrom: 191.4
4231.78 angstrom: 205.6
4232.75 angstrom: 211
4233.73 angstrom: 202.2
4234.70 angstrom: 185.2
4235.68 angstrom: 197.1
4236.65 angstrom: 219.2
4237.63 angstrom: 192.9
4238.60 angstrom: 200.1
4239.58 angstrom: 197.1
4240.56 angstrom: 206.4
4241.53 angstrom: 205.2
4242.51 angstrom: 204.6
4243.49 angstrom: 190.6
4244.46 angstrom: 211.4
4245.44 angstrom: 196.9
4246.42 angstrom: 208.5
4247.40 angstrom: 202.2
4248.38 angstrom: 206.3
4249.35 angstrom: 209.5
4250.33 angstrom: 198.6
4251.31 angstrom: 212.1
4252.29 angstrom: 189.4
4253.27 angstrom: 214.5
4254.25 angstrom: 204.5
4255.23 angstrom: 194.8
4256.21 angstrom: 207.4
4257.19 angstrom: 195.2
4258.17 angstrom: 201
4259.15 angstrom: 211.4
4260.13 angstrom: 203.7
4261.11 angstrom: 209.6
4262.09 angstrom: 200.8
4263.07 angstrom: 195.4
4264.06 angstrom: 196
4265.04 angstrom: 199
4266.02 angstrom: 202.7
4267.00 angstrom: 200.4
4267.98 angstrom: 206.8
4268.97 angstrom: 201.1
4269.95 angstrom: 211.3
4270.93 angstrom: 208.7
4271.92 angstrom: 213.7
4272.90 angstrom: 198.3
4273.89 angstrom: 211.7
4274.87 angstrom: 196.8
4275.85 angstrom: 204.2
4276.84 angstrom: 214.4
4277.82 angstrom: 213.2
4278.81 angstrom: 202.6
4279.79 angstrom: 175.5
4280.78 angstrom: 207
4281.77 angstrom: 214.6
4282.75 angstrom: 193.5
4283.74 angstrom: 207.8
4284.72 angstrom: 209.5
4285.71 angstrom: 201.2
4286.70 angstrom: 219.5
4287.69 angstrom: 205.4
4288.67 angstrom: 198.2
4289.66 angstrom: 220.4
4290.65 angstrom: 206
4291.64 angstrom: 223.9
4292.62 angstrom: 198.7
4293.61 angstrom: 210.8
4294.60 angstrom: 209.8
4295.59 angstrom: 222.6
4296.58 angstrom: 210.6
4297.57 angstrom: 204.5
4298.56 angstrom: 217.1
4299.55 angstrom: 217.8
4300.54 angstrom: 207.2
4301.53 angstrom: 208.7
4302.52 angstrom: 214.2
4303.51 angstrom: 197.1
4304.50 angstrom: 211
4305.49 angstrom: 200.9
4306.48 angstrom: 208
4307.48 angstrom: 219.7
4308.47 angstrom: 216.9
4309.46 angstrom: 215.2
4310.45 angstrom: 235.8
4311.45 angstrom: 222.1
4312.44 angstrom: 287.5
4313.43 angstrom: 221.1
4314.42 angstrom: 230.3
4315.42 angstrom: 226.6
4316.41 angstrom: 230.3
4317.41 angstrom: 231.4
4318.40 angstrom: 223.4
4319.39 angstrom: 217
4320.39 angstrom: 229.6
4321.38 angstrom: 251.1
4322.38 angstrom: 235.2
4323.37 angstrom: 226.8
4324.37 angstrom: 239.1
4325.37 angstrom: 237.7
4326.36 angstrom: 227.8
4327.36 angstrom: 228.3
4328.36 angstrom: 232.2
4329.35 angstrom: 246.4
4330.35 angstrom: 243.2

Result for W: 0.8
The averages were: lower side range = 201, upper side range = 211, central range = 203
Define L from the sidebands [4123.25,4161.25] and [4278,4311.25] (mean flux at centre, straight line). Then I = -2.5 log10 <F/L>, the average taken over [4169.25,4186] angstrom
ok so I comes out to 0.06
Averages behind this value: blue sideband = 209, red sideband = 210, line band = 199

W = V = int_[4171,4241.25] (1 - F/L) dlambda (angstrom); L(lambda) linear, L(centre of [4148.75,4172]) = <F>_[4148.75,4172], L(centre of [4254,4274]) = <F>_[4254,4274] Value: 1.2 angstrom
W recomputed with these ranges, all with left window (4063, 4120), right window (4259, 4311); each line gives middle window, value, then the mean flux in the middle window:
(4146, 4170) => 0.93 angstrom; 207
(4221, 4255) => 1.38 angstrom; 202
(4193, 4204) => 0.49 angstrom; 204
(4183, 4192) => 0.60 angstrom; 200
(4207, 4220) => 0.46 angstrom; 205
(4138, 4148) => 0.35 angstrom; 209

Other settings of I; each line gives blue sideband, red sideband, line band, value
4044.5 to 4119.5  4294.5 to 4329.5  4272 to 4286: 0.10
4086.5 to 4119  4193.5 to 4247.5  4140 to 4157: 0.02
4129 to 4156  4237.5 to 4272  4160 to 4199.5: 0.03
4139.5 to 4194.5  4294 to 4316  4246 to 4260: 0.05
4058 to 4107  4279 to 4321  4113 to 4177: 0.05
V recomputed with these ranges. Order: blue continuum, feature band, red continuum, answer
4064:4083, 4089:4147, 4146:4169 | -0.5 angstrom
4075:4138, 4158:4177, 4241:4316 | 1.0 angstrom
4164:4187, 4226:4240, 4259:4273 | 0.5 angstrom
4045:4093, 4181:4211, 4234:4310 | 0.9 angstrom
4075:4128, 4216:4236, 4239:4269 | 0.3 angstrom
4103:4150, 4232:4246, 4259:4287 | 0.3 angstrom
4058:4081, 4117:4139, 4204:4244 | 0.0 angstrom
